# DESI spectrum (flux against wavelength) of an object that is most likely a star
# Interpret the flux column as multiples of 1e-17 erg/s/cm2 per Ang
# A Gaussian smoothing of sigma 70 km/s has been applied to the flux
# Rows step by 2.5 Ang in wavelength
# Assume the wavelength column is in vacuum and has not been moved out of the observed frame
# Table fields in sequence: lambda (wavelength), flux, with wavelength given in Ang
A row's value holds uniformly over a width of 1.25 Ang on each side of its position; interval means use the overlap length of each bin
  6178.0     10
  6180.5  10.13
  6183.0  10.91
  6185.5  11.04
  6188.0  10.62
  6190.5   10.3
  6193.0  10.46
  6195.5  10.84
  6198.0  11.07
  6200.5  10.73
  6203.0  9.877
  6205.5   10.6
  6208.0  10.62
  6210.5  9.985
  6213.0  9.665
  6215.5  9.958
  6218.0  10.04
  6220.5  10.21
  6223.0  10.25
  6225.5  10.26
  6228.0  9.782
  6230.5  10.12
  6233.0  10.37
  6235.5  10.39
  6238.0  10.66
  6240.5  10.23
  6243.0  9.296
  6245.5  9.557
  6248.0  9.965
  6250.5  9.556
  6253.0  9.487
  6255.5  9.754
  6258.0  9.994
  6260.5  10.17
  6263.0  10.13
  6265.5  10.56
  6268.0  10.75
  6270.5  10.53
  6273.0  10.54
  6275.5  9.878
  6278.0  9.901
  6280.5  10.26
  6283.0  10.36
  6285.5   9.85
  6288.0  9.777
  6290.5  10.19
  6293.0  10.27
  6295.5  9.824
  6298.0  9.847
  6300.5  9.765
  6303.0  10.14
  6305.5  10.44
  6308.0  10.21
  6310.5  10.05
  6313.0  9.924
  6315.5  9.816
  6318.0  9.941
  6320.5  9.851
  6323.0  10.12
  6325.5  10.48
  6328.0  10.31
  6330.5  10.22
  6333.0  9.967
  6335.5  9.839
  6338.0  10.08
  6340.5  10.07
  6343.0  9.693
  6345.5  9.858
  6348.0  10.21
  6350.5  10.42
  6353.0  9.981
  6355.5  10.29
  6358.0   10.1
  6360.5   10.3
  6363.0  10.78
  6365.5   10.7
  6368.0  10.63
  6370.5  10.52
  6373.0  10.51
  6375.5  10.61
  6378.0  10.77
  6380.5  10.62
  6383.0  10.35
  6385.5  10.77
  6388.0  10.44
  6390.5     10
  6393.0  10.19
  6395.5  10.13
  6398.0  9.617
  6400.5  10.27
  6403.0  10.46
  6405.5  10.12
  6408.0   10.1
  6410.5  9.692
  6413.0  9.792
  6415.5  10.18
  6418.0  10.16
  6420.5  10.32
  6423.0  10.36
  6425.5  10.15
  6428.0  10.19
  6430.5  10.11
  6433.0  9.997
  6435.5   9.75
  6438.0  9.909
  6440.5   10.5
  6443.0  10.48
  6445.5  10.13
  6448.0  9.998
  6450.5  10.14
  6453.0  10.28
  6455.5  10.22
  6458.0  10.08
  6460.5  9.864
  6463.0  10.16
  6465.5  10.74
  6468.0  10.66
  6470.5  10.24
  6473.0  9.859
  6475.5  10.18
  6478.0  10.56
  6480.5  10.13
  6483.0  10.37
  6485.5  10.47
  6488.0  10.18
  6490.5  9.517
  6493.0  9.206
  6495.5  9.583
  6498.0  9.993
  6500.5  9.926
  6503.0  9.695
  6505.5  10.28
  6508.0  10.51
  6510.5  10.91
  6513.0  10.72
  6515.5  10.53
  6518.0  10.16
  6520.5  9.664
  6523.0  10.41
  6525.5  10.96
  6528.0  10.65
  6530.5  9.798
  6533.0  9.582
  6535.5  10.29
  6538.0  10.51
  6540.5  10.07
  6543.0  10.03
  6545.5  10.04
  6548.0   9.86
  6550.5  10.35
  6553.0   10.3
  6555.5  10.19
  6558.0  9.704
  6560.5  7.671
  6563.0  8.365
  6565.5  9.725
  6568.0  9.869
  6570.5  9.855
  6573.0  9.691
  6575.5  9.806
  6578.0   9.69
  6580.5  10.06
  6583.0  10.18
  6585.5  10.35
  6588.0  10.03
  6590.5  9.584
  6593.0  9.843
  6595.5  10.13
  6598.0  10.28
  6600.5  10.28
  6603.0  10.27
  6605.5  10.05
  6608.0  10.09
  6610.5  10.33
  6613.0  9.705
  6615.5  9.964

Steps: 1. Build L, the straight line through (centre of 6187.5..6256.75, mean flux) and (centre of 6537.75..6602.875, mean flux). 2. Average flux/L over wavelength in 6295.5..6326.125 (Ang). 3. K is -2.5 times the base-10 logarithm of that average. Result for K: 0.01 mag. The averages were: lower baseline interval 10.2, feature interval 10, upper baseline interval 9.86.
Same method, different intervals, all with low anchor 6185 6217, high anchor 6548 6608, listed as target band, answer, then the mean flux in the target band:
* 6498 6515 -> -0.04 mag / 10.3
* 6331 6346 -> 0.03 mag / 9.94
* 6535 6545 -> -0.03 mag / 10.2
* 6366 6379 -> -0.05 mag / 10.6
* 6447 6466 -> -0.01 mag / 10.2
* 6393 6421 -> 0.00 mag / 10.1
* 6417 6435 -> -0.01 mag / 10.2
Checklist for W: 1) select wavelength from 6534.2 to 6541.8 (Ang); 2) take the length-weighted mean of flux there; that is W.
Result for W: 10.3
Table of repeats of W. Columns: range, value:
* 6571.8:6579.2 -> 9.73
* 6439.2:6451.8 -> 10.2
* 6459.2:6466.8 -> 10.3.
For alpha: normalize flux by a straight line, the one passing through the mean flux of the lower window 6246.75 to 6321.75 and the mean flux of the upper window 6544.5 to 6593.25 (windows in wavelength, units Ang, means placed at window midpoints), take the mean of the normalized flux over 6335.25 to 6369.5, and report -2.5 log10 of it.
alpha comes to -0.03 mag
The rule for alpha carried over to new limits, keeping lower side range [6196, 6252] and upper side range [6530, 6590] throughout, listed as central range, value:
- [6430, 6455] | -0.020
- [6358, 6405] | -0.044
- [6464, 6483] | -0.046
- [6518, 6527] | -0.050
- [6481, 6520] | -0.026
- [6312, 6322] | 0.019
